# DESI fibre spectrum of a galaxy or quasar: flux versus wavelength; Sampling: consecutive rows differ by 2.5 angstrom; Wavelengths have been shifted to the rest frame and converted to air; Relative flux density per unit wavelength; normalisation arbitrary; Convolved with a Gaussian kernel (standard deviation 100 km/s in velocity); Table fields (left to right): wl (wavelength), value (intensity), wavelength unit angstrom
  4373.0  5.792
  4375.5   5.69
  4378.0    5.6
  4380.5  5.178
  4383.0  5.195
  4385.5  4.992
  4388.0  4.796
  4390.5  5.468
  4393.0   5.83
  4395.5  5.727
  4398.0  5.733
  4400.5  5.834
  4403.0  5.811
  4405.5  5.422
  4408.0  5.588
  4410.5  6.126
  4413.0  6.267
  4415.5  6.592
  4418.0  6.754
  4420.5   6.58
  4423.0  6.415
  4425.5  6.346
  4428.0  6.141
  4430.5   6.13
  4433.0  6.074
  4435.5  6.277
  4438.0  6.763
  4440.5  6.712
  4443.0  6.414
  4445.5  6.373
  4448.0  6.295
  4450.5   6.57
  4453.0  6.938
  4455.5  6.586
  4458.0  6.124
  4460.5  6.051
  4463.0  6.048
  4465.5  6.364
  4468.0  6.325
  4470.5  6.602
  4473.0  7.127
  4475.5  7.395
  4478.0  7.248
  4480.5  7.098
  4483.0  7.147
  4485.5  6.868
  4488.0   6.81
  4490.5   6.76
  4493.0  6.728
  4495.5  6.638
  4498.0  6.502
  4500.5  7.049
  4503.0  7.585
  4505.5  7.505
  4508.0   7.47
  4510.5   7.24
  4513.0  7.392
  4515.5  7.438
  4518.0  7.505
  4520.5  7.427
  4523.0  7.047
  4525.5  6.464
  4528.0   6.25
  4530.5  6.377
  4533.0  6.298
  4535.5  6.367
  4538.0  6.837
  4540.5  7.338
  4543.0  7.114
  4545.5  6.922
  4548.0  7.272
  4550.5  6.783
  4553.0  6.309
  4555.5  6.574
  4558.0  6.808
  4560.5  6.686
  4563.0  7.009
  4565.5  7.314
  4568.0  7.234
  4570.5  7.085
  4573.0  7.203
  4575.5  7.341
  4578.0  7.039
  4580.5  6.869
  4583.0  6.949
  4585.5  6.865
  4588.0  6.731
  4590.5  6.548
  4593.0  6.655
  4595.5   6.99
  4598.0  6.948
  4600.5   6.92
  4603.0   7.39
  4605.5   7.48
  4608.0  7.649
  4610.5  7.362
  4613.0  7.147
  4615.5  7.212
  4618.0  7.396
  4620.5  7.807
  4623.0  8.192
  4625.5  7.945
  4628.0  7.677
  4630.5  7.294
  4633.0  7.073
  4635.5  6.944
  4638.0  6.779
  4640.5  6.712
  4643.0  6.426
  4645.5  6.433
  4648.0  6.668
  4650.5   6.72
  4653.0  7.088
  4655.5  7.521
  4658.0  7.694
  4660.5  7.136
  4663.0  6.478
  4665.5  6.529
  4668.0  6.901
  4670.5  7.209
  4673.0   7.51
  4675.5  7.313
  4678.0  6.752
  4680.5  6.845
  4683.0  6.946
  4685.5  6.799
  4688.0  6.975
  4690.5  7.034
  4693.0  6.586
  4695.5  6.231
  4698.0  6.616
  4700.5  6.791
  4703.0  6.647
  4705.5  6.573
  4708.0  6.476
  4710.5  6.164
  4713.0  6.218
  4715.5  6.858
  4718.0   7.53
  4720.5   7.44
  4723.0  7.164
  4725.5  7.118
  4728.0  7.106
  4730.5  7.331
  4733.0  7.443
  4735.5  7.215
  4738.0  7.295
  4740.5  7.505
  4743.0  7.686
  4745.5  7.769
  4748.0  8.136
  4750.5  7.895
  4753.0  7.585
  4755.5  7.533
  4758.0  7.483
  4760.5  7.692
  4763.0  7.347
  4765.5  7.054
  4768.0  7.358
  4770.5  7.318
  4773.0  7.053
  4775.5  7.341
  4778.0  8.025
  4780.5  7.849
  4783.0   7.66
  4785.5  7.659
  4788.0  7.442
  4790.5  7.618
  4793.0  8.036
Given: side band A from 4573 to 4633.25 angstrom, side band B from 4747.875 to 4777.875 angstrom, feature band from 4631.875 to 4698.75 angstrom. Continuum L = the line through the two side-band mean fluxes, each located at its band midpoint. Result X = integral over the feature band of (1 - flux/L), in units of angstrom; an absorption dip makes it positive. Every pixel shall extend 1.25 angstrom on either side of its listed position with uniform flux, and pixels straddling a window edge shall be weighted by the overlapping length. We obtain 4.0 angstrom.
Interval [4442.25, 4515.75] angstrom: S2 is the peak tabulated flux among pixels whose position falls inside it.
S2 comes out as 7.585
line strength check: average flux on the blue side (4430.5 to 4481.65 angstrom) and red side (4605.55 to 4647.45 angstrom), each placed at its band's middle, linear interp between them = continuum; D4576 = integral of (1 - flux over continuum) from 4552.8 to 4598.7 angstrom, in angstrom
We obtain 0.8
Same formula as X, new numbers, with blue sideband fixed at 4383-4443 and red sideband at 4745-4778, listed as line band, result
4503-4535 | -2.85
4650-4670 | 0.14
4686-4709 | 1.83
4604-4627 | -2.30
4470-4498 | -2.76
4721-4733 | 0.24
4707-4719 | 1.11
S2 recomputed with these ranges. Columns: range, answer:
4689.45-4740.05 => 7.53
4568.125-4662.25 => 8.192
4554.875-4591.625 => 7.341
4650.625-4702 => 7.694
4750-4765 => 7.895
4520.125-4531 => 7.427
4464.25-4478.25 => 7.395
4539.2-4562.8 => 7.338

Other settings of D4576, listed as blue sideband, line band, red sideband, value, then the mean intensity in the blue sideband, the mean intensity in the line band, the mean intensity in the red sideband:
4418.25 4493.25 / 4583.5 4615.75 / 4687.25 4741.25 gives -1.4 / 6.58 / 7.06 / 6.92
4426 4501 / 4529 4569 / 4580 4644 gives 0.6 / 6.6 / 6.82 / 7.16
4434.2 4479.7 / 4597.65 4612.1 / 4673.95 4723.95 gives -1.3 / 6.57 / 7.31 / 6.8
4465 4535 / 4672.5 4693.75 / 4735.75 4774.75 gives 1.1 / 6.95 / 6.96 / 7.5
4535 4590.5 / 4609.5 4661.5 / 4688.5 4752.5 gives -1.5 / 6.94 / 7.2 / 7.08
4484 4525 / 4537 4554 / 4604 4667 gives 0.4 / 7.11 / 6.95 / 7.17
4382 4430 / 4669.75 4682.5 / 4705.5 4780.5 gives -0.2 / 5.88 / 7.11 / 7.31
